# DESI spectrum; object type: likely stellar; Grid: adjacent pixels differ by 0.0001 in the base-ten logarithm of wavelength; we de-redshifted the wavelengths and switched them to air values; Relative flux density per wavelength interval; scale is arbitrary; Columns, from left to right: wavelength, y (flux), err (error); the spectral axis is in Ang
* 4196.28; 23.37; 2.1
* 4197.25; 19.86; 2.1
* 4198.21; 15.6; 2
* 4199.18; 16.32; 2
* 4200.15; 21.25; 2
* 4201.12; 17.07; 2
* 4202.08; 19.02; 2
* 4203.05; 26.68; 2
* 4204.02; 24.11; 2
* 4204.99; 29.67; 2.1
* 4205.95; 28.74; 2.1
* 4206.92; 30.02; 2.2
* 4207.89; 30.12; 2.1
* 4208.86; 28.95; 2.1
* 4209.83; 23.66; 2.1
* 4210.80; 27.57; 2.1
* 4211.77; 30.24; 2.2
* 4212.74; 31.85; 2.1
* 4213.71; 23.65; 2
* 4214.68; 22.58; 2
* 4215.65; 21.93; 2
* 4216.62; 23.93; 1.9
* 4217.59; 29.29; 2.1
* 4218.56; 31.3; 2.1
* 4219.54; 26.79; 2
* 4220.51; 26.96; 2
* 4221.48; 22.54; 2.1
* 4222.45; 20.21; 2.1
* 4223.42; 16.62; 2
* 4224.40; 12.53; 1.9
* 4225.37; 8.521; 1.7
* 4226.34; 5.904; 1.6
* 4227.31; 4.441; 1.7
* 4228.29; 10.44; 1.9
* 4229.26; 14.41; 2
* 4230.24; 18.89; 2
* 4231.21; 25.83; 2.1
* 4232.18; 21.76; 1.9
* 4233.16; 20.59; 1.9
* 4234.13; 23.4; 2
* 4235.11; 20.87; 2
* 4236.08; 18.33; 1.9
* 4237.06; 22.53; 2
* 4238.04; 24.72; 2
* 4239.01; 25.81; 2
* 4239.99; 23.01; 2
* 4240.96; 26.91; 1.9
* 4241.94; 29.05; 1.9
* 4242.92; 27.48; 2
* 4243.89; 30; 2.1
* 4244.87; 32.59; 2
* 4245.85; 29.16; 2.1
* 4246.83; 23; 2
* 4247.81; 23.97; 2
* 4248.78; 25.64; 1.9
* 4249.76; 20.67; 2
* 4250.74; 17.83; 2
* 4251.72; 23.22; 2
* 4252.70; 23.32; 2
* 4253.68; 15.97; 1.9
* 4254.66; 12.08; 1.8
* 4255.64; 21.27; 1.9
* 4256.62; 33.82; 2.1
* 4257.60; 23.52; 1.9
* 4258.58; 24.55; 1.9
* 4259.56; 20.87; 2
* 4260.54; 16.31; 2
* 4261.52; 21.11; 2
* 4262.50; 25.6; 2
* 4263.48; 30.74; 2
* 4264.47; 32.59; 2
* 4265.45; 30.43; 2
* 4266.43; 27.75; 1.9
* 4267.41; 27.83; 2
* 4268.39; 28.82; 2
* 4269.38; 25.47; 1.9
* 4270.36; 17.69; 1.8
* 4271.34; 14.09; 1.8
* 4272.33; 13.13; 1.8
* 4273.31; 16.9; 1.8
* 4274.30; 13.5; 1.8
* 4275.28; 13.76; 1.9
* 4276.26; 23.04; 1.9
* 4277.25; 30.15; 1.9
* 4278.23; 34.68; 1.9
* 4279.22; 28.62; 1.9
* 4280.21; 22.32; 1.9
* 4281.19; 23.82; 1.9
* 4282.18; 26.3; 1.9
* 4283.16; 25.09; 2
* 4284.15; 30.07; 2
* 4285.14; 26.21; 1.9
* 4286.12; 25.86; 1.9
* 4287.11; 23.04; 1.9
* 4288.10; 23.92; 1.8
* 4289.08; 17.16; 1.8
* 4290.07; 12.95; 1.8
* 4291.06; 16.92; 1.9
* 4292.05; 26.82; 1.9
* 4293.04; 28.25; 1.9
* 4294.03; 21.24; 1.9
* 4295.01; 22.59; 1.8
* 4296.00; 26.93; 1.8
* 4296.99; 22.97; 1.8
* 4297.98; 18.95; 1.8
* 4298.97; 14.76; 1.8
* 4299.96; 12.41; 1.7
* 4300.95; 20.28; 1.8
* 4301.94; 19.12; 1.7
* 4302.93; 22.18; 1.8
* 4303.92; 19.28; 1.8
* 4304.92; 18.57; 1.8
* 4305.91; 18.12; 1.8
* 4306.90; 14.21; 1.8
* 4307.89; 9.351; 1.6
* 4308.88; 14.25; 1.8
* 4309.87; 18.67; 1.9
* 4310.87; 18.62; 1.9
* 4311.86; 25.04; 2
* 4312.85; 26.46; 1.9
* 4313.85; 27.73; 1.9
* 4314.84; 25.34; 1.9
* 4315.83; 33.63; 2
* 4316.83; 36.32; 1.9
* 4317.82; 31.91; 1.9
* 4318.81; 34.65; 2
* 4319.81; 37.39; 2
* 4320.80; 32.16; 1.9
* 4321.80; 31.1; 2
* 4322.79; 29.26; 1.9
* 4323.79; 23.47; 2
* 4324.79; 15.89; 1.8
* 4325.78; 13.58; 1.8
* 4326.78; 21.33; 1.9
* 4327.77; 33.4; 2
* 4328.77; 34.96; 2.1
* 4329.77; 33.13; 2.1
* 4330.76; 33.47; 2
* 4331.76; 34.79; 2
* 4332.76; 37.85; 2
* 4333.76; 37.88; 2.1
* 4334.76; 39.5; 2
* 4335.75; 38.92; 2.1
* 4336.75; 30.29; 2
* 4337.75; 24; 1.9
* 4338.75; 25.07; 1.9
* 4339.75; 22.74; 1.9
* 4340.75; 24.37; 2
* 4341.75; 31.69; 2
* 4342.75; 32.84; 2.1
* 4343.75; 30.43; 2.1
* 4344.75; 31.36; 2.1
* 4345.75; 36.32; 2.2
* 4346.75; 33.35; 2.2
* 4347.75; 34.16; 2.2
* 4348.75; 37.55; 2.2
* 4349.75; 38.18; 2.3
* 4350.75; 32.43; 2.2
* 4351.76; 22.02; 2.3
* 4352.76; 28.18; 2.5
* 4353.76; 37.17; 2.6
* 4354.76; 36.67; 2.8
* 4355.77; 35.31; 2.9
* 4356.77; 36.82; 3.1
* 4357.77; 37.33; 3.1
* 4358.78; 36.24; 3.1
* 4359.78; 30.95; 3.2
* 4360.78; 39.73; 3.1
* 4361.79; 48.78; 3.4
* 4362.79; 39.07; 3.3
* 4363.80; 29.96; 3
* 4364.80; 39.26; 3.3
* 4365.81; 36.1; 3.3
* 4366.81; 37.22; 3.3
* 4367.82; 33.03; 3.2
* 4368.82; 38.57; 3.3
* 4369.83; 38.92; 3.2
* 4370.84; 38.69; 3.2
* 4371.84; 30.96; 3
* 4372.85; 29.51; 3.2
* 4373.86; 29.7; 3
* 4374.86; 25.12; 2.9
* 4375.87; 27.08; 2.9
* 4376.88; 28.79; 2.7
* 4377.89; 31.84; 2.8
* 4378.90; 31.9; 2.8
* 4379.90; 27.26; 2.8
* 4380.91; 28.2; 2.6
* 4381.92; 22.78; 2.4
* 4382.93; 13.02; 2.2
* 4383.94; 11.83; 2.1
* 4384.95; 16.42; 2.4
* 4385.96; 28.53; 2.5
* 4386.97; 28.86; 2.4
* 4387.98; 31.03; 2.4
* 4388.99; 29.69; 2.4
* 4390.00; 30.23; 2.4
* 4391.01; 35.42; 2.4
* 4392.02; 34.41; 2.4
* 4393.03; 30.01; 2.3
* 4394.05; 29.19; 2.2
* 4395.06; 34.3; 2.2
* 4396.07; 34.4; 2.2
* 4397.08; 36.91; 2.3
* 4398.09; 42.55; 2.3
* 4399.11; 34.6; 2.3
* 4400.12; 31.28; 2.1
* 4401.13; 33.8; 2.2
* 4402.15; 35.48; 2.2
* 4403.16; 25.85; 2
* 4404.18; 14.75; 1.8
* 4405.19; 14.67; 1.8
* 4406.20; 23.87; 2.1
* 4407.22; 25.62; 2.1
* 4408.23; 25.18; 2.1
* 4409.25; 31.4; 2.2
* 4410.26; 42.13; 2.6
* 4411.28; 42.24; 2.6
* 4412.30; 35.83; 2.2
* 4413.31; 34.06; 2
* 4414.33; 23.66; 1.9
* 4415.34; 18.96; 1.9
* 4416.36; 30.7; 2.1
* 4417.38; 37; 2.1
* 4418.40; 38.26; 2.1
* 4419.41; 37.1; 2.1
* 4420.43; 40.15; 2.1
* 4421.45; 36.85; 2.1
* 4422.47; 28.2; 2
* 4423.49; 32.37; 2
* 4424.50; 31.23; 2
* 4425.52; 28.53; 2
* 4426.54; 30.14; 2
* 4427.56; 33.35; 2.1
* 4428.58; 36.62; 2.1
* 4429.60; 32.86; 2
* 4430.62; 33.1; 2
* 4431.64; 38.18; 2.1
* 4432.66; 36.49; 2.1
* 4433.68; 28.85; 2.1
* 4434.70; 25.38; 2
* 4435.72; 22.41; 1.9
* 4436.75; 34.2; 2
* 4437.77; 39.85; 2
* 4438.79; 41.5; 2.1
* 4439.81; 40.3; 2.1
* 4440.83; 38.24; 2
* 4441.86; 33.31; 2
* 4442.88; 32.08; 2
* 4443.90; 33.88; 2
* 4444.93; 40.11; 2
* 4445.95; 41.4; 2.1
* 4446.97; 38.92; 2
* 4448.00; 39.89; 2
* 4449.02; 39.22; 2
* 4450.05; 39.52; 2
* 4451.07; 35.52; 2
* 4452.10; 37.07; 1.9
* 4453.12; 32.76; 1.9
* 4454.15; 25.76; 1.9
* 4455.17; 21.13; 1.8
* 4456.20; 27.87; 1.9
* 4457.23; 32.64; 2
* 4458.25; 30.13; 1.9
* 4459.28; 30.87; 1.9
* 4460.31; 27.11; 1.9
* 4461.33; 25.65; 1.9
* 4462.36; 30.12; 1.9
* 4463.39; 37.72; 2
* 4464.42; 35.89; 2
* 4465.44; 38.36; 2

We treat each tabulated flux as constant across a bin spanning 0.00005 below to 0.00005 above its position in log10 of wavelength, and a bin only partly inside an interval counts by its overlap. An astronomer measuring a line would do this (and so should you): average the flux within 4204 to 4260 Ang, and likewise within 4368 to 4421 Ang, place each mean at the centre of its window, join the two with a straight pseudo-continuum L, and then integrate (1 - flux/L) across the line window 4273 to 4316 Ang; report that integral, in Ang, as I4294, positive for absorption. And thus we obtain 6.74 Ang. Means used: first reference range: 23.1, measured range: 21.7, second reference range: 30.3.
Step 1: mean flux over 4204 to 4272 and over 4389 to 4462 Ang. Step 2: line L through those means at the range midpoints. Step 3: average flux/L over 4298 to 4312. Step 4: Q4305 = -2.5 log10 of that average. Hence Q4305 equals 0.47 mag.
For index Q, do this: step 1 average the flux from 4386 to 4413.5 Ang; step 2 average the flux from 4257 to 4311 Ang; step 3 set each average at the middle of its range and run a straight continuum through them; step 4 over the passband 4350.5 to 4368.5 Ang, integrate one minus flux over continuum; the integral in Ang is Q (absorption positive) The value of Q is -4.7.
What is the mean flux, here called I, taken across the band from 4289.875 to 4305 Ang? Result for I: 20.4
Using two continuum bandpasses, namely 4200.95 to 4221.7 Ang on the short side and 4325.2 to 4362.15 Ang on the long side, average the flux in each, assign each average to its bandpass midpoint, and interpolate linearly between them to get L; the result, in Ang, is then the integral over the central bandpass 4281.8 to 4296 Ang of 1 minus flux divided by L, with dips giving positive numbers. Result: 3.1 Ang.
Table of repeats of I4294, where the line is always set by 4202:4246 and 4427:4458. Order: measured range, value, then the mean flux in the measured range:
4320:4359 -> -3.0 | 31.4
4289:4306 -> 4.4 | 20.1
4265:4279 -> 1.6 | 22.8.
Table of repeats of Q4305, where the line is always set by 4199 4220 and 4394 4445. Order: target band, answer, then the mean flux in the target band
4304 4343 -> 0.082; 27.4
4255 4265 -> 0.107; 24.9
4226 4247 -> 0.217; 21.9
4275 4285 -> 0.081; 26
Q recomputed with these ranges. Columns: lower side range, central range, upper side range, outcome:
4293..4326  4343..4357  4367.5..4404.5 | -3.6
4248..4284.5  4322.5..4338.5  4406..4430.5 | -1.7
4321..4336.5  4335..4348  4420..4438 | 0.1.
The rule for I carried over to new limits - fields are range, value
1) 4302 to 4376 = 30.4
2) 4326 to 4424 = 31.7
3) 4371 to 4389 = 26.4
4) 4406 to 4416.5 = 30.5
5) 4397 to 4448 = 32.9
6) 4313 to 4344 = 30.2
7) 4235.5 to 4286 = 24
